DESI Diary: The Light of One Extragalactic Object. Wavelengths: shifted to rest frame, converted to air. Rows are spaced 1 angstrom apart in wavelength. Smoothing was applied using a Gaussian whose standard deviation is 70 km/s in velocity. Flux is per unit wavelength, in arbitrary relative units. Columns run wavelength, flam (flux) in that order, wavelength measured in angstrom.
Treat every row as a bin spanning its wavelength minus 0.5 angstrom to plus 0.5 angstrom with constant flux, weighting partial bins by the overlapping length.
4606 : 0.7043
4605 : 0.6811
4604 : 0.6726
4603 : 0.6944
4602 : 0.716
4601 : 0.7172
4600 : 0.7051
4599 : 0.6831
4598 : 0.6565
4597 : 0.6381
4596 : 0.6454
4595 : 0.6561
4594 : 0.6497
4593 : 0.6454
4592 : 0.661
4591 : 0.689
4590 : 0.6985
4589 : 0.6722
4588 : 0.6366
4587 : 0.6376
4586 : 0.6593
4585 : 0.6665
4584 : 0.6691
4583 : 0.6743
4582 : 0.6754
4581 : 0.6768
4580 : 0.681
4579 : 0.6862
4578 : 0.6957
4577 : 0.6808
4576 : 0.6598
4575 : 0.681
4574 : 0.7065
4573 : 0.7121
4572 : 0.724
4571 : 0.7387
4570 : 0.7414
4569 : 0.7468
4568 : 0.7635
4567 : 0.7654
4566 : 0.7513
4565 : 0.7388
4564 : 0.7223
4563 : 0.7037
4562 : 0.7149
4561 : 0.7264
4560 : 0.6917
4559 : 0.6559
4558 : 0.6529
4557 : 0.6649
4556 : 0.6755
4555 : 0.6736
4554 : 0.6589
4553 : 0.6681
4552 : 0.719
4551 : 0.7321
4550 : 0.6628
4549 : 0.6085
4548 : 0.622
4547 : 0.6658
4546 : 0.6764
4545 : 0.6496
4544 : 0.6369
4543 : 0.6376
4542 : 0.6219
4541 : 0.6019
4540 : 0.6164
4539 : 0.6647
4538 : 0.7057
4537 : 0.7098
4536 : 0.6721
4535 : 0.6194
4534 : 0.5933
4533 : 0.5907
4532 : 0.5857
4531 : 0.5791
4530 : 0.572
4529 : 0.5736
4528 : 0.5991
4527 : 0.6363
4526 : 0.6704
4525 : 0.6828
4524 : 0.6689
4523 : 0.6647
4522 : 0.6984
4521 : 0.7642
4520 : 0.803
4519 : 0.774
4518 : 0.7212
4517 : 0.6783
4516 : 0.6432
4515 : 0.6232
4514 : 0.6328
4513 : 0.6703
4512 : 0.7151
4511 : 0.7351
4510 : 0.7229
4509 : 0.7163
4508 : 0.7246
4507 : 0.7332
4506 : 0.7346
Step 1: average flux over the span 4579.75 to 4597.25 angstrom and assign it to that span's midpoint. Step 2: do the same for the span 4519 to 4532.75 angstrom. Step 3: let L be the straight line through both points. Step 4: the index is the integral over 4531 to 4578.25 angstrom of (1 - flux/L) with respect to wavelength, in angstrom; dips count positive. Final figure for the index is -1.29 angstrom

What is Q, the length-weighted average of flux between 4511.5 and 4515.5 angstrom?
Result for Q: 0.66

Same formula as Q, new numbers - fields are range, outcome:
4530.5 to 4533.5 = 0.585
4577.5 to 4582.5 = 0.683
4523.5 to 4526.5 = 0.674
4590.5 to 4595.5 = 0.66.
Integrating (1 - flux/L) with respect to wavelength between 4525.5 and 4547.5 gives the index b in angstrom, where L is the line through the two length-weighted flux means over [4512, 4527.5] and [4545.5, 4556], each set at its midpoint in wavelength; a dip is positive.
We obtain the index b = 1.5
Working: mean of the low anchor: 0.69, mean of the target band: 0.631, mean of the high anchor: 0.669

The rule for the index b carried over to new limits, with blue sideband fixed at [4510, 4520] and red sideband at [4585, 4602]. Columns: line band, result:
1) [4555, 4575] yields -1.1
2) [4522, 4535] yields 1.3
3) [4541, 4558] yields 0.6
